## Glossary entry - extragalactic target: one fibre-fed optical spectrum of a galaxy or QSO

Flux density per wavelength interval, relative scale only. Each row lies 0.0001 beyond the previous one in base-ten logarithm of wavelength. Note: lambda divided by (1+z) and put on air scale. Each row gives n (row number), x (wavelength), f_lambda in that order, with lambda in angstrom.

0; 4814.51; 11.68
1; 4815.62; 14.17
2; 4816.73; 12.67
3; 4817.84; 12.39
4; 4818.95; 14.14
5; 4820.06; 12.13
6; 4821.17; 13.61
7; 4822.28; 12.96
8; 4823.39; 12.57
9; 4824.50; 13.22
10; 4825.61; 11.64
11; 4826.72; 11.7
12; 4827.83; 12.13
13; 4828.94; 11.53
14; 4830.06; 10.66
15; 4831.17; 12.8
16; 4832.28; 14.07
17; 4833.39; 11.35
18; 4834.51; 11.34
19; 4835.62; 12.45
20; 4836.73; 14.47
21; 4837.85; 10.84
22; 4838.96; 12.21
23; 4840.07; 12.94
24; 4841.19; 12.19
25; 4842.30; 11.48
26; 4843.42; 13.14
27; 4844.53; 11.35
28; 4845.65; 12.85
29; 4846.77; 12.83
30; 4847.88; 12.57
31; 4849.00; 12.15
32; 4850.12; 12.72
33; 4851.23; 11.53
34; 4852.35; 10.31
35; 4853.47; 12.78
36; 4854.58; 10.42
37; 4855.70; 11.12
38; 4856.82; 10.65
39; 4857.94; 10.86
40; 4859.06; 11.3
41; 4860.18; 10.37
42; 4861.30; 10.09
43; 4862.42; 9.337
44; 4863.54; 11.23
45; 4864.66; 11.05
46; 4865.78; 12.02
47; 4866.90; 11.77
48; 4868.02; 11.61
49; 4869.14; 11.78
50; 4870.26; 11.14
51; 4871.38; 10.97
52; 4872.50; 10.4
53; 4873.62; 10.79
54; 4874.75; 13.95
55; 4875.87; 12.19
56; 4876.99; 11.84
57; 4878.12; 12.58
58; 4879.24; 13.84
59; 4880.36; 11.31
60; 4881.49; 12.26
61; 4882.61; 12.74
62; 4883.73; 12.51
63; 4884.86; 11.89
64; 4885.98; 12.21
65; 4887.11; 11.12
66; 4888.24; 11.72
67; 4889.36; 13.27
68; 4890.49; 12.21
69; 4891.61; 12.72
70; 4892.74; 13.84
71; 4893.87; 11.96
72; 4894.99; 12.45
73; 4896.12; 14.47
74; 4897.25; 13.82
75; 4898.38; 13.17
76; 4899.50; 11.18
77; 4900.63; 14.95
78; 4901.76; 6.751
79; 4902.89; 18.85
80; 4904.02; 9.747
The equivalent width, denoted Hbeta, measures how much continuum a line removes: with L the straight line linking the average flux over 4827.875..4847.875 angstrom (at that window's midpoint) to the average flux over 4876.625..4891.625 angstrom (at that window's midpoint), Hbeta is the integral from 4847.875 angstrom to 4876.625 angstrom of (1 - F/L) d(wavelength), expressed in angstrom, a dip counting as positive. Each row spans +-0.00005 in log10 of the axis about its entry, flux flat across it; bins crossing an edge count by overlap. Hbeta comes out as 2.2 angstrom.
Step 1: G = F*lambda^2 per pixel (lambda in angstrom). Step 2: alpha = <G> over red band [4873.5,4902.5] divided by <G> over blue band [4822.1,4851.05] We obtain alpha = 1.0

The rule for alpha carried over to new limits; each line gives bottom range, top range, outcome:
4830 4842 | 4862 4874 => 0.91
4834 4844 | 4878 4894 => 1.03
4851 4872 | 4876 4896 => 1.13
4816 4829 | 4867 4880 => 0.96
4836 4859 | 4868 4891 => 1.02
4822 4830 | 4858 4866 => 0.90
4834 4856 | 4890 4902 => 1.07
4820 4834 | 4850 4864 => 0.90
